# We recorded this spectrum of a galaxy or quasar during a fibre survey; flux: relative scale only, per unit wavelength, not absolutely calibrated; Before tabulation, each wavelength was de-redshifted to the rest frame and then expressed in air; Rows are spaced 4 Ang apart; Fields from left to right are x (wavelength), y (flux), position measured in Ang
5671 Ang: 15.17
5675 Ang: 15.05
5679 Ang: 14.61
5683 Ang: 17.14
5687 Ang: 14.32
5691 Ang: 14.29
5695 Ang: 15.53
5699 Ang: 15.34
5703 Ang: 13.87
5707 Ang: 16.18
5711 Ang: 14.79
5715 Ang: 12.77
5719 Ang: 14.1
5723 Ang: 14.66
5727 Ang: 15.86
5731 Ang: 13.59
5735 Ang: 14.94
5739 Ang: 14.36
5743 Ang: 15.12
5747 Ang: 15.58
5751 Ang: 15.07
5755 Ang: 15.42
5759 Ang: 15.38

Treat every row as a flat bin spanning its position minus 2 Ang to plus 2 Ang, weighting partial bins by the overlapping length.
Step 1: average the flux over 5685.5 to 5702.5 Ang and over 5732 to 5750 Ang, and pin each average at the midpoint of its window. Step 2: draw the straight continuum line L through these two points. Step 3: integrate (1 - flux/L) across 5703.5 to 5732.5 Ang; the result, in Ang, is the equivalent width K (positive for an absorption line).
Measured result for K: 0.6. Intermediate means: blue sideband 14.8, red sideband 14.9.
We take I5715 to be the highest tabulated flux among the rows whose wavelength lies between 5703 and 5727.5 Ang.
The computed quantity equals 16.18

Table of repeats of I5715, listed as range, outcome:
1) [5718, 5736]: 15.86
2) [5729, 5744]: 15.12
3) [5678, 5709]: 17.14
